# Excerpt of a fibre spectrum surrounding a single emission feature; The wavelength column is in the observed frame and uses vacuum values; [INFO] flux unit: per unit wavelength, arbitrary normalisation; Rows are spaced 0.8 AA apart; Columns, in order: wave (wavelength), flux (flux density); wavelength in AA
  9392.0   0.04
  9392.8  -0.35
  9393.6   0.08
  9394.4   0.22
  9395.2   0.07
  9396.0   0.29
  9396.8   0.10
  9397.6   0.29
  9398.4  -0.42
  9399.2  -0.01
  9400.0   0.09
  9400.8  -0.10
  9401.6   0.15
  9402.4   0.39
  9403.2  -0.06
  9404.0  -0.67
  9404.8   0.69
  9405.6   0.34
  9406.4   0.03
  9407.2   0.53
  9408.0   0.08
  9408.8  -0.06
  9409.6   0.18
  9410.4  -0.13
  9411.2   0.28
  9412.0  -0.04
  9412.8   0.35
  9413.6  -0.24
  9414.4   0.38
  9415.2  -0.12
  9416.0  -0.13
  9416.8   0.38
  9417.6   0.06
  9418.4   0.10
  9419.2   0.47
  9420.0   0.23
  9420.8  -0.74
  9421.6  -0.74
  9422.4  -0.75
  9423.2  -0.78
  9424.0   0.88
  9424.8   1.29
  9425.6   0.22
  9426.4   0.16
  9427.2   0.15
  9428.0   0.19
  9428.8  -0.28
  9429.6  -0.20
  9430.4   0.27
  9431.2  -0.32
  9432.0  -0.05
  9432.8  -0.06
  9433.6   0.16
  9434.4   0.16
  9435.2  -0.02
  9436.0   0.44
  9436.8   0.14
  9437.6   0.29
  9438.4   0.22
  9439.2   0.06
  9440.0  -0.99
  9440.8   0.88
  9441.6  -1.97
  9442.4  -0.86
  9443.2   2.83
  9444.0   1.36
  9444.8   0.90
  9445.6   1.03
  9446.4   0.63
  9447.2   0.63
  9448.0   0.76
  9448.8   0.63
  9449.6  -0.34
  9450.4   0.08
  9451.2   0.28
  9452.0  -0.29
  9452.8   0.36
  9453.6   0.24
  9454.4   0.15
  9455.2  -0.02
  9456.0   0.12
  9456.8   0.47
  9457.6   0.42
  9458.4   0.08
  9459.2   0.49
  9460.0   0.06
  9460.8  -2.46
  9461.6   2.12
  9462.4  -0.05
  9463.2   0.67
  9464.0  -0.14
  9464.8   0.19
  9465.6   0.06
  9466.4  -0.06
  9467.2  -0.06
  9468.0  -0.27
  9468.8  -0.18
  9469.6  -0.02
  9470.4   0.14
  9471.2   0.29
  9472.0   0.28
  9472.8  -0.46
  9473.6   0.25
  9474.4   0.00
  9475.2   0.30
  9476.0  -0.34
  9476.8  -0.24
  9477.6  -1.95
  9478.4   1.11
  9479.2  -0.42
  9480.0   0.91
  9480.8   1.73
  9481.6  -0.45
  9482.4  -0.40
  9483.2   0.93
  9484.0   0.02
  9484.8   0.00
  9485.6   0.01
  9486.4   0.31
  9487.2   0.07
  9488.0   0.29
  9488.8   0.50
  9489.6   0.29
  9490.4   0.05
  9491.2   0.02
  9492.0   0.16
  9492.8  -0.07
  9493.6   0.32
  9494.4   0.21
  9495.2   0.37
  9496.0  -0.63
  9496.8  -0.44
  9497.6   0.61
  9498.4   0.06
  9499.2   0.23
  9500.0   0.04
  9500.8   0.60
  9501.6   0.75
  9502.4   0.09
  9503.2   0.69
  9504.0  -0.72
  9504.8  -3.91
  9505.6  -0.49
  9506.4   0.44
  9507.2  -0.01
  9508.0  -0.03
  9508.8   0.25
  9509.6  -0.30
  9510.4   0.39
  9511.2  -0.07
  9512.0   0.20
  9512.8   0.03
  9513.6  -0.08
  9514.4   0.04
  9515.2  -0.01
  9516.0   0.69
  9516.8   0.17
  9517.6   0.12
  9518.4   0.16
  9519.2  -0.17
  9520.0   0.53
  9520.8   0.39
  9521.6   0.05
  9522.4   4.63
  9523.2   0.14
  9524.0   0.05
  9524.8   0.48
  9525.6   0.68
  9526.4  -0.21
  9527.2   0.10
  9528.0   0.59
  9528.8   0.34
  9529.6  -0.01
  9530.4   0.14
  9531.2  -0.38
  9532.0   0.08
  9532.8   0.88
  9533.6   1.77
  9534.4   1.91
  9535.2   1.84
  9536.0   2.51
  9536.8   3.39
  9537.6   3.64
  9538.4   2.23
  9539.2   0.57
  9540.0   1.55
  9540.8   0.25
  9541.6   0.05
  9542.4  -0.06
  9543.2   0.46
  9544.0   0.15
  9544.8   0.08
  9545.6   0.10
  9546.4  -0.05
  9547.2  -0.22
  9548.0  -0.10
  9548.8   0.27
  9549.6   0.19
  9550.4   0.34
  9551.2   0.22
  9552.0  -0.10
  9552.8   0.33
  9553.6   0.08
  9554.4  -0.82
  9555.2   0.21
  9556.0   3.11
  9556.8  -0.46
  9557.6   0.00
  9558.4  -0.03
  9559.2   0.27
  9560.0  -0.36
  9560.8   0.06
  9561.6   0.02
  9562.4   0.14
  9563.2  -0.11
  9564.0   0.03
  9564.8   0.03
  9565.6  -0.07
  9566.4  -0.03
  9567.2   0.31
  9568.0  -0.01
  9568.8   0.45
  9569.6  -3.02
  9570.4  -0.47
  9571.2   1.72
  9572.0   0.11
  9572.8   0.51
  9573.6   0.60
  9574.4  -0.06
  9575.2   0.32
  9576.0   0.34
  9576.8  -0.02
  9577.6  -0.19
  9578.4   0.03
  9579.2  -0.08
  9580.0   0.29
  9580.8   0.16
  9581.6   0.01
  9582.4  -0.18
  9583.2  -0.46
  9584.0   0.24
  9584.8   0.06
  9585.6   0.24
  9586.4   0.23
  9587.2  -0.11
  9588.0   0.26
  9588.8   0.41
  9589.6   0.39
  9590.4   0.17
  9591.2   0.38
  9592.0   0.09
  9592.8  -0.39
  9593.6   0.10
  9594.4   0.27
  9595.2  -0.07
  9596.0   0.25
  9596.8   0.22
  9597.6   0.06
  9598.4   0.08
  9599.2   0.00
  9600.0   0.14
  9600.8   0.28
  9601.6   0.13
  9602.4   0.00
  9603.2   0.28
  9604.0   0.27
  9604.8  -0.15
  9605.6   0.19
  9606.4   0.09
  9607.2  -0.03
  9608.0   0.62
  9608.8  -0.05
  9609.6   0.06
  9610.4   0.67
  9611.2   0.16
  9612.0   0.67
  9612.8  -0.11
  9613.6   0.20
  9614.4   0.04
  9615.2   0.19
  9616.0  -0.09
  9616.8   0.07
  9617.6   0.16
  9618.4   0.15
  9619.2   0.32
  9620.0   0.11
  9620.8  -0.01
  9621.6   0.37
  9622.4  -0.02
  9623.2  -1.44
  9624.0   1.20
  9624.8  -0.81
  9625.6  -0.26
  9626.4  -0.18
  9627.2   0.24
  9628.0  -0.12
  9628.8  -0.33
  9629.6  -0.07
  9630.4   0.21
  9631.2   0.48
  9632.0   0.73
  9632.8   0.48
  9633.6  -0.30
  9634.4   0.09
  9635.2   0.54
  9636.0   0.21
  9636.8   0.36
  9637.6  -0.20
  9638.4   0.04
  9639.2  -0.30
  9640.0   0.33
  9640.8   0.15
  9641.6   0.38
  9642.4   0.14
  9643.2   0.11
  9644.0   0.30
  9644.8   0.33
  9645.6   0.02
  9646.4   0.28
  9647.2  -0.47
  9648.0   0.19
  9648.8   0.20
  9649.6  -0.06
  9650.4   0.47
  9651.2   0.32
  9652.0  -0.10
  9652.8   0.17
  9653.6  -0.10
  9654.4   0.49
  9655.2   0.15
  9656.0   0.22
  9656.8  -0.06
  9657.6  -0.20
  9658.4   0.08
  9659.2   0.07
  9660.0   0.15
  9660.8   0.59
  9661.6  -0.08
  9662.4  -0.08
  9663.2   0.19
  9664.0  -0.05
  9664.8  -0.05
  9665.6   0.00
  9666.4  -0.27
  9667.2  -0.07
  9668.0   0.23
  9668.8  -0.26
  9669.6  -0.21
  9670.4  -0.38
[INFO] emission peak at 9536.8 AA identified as [O III] 5007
